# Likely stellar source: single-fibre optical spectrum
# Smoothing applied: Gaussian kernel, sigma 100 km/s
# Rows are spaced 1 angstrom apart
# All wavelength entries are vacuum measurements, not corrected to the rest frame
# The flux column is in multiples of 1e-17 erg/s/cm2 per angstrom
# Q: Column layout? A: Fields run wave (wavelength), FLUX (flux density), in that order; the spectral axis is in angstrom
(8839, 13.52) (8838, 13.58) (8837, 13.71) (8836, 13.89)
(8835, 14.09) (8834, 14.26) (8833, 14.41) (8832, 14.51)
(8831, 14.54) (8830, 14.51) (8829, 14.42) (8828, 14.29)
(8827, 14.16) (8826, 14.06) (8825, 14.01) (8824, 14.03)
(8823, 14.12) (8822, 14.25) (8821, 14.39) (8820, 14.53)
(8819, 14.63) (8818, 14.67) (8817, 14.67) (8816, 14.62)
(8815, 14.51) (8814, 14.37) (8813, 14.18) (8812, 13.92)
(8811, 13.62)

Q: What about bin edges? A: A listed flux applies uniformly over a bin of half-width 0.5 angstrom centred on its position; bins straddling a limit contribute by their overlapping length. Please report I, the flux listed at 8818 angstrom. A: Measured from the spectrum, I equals 14.67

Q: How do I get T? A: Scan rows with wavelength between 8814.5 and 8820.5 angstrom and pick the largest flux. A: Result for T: 14.67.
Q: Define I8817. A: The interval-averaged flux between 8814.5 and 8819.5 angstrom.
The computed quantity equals 14.6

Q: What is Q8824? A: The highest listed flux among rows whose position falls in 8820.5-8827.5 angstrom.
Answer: 14.39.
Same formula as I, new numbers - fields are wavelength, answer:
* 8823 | 14.12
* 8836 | 13.89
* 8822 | 14.25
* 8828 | 14.29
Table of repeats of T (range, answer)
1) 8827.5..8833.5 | 14.54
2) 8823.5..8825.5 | 14.03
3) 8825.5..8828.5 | 14.29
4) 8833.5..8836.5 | 14.26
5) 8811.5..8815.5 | 14.51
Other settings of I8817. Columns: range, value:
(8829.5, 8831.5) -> 14.5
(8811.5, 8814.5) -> 14.2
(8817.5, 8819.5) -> 14.7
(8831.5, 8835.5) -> 14.3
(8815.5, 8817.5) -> 14.6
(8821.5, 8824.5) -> 14.1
